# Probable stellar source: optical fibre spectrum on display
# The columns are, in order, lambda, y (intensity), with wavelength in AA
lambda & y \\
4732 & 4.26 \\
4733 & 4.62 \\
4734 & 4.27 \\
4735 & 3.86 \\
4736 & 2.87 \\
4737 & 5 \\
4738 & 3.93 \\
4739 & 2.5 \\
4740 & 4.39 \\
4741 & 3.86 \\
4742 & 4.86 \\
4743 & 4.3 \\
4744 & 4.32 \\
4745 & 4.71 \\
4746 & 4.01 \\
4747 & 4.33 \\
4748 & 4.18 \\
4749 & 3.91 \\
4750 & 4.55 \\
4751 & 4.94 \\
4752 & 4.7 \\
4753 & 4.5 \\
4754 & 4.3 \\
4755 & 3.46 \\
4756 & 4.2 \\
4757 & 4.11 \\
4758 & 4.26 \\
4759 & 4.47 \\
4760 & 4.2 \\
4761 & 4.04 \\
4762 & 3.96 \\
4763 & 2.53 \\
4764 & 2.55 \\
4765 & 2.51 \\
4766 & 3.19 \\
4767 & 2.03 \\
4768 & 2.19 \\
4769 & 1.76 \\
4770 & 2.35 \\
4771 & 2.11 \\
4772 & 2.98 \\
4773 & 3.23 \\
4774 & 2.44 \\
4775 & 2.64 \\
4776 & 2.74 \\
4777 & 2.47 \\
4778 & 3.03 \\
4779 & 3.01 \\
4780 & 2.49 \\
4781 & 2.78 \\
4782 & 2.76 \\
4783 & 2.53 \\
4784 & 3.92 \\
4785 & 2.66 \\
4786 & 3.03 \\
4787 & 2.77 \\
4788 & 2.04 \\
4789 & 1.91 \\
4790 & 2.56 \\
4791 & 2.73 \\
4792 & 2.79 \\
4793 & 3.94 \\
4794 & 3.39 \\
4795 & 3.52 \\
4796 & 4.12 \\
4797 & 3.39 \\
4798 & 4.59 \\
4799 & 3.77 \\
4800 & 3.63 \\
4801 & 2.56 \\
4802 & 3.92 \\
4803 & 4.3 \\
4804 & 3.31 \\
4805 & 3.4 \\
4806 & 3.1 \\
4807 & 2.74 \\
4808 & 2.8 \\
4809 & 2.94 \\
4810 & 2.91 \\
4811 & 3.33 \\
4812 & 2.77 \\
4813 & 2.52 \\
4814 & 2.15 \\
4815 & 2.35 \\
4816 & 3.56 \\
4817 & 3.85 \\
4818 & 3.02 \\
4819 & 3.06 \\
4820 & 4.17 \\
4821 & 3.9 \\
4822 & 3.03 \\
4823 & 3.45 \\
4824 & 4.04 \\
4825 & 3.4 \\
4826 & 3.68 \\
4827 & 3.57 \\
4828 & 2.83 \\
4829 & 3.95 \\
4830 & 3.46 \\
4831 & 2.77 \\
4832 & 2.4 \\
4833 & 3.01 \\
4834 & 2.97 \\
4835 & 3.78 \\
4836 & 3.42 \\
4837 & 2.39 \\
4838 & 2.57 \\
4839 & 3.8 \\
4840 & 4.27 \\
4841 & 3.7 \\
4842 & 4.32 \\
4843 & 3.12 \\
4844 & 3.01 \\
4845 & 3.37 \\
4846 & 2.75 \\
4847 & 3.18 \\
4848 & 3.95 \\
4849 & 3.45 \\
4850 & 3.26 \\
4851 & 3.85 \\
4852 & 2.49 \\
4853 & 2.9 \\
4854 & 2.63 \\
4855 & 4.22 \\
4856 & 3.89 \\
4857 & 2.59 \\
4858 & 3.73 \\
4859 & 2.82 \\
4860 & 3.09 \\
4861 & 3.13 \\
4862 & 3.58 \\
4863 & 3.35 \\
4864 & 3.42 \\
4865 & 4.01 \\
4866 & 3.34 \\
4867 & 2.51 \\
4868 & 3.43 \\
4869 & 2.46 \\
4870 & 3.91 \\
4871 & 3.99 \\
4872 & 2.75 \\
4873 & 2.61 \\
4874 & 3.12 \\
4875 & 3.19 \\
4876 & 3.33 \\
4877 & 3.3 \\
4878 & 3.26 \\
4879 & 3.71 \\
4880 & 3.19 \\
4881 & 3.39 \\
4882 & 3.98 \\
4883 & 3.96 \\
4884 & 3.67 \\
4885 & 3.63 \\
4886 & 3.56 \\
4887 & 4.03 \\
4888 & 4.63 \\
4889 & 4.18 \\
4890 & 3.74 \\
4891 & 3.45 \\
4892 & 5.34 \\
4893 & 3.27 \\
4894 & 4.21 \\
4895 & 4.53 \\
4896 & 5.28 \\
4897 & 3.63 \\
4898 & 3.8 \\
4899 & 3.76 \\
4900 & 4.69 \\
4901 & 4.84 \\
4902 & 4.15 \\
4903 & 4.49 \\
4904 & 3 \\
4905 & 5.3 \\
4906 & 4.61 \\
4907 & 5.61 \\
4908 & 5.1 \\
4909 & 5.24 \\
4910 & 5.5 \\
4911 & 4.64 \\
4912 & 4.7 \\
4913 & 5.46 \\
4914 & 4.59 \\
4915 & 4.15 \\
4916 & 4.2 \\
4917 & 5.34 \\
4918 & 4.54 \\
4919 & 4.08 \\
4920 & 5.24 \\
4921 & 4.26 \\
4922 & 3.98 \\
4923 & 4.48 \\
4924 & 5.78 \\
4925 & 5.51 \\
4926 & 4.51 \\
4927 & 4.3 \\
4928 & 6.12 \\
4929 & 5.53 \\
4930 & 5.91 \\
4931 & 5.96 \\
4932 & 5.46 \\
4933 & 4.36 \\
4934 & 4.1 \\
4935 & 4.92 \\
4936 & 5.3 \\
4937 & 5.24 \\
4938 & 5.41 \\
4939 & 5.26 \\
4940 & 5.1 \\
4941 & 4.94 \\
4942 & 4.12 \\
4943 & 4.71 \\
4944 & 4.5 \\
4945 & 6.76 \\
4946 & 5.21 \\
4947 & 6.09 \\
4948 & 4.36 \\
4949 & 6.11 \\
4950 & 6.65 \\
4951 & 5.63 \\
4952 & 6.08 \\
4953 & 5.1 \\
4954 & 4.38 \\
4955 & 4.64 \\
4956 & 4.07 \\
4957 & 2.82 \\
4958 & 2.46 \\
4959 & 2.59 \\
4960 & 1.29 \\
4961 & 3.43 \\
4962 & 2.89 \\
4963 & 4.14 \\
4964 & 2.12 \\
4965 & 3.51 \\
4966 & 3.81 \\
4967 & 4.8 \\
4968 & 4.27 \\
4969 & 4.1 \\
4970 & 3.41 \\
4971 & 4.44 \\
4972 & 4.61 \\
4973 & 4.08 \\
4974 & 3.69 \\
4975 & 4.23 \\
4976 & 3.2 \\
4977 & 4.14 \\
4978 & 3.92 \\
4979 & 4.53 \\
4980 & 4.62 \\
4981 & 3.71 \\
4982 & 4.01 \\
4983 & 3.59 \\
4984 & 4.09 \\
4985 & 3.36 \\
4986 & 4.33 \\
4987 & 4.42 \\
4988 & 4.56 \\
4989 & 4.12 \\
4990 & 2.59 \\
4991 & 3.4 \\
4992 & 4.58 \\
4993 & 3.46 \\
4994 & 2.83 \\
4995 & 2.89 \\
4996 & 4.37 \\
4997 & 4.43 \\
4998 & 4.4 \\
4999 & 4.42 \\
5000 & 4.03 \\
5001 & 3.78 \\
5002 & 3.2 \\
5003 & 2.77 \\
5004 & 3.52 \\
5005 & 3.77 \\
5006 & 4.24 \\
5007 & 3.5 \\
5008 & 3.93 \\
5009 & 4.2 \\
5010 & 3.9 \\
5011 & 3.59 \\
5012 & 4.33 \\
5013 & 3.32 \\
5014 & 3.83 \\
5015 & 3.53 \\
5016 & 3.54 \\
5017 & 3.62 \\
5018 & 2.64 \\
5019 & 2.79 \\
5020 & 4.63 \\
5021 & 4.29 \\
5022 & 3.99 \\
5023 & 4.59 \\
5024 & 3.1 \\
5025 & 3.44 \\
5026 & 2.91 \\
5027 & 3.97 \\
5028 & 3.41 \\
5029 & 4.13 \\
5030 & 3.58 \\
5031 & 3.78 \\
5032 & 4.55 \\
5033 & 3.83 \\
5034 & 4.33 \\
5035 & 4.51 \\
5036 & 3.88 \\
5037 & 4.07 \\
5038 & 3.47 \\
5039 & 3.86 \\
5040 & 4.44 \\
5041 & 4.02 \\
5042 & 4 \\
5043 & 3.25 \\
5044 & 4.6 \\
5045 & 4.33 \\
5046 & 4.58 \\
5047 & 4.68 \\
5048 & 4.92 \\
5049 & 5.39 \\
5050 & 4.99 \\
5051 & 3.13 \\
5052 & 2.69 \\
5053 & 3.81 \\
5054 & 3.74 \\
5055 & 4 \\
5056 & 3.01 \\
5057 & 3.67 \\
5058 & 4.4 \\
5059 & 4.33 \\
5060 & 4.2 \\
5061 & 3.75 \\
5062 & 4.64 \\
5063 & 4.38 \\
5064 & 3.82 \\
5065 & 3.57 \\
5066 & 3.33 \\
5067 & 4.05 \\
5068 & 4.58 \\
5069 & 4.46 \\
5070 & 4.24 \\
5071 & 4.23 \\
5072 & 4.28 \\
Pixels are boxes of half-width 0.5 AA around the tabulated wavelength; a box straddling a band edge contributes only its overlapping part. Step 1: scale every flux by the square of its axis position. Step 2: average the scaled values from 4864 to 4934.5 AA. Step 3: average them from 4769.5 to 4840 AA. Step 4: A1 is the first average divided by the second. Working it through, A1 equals 1.4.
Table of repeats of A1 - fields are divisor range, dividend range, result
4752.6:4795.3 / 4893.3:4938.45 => 1.67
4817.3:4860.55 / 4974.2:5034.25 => 1.22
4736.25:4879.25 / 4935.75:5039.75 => 1.30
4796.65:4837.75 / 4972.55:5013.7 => 1.27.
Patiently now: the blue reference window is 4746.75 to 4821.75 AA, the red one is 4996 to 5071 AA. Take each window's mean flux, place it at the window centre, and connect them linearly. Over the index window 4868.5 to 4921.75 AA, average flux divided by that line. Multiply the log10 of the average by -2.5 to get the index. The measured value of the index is -0.16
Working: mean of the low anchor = 3.25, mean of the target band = 4.12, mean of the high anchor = 3.93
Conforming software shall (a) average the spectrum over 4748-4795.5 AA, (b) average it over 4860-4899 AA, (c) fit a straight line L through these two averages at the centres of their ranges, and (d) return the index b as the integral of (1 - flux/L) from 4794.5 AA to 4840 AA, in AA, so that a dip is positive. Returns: 0.9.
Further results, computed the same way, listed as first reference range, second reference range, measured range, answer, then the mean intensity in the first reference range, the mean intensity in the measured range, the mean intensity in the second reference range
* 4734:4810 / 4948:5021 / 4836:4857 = 1.4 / 3.4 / 3.34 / 3.89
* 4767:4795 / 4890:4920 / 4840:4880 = 5.7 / 2.72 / 3.31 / 4.53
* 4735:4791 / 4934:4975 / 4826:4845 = 2.3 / 3.38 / 3.31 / 4.42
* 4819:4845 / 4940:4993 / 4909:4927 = -4.0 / 3.39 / 4.76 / 4.18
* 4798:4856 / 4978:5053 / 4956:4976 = 1.2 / 3.3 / 3.52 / 3.89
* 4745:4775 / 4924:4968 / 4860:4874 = 3.1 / 3.52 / 3.26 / 4.66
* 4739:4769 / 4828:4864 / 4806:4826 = 1.7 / 3.86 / 3.17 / 3.29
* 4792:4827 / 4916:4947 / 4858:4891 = 6.3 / 3.37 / 3.45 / 5.03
